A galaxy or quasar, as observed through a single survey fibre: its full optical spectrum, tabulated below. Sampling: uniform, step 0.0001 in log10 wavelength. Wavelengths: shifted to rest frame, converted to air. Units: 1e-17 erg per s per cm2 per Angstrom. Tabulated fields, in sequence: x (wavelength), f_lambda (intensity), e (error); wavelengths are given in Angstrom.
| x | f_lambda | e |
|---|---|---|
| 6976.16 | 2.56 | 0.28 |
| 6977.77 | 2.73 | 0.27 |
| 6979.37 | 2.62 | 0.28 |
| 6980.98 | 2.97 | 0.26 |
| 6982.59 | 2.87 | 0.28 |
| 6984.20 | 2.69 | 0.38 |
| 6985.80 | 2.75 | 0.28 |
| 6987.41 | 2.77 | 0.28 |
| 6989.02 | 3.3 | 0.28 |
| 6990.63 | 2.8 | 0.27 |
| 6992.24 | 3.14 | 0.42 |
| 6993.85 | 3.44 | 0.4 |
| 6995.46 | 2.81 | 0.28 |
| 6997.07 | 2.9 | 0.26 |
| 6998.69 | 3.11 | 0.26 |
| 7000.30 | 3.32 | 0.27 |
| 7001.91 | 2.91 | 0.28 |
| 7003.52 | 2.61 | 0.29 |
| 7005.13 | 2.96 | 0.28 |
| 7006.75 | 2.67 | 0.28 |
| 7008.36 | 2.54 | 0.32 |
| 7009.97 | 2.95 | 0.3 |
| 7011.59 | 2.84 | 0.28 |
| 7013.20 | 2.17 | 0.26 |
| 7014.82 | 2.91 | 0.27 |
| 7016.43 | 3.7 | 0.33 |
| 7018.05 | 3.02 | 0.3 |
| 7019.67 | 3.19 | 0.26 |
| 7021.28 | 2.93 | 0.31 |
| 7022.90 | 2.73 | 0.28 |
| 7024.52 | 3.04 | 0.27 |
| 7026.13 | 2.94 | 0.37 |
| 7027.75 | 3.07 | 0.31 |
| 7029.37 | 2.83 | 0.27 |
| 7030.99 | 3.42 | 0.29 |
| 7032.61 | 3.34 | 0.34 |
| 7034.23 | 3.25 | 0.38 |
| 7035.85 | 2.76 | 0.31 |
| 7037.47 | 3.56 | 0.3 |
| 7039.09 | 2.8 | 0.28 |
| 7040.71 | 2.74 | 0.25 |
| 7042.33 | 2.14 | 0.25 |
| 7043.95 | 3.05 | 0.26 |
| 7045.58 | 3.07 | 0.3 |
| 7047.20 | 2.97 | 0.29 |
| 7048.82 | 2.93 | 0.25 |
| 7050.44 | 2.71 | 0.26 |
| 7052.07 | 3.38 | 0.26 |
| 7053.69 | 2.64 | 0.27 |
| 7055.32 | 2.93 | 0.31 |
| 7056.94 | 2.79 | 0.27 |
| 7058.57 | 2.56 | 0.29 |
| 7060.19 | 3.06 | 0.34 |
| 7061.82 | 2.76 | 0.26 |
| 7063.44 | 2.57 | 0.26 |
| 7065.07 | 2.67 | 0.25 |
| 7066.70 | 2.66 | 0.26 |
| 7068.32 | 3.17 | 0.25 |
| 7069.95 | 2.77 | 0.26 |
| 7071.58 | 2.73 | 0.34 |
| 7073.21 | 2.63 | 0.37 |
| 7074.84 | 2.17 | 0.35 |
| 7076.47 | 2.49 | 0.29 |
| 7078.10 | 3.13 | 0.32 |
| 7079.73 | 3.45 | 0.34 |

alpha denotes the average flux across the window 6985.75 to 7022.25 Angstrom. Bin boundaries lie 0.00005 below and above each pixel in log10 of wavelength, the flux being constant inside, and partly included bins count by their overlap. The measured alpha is 2.95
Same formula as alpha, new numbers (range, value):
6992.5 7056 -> 2.96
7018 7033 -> 3.04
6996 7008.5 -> 2.89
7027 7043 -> 3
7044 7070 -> 2.86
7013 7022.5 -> 3.03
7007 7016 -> 2.73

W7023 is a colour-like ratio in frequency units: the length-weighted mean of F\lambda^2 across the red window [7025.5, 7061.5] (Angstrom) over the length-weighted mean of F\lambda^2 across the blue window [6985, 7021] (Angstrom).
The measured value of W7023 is 1.01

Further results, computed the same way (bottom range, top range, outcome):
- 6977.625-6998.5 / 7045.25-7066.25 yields 0.99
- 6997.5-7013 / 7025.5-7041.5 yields 1.09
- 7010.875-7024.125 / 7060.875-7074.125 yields 0.95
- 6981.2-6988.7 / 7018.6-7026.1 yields 1.07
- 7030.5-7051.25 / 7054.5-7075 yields 0.93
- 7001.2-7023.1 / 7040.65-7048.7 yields 0.99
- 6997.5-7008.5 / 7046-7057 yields 1.02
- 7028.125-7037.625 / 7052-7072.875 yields 0.89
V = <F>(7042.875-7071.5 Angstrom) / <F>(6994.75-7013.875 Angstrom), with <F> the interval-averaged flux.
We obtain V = 1.01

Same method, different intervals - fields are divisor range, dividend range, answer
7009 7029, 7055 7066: 0.93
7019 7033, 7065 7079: 0.89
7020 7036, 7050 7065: 0.92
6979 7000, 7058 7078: 0.92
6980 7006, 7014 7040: 1.05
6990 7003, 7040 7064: 0.93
